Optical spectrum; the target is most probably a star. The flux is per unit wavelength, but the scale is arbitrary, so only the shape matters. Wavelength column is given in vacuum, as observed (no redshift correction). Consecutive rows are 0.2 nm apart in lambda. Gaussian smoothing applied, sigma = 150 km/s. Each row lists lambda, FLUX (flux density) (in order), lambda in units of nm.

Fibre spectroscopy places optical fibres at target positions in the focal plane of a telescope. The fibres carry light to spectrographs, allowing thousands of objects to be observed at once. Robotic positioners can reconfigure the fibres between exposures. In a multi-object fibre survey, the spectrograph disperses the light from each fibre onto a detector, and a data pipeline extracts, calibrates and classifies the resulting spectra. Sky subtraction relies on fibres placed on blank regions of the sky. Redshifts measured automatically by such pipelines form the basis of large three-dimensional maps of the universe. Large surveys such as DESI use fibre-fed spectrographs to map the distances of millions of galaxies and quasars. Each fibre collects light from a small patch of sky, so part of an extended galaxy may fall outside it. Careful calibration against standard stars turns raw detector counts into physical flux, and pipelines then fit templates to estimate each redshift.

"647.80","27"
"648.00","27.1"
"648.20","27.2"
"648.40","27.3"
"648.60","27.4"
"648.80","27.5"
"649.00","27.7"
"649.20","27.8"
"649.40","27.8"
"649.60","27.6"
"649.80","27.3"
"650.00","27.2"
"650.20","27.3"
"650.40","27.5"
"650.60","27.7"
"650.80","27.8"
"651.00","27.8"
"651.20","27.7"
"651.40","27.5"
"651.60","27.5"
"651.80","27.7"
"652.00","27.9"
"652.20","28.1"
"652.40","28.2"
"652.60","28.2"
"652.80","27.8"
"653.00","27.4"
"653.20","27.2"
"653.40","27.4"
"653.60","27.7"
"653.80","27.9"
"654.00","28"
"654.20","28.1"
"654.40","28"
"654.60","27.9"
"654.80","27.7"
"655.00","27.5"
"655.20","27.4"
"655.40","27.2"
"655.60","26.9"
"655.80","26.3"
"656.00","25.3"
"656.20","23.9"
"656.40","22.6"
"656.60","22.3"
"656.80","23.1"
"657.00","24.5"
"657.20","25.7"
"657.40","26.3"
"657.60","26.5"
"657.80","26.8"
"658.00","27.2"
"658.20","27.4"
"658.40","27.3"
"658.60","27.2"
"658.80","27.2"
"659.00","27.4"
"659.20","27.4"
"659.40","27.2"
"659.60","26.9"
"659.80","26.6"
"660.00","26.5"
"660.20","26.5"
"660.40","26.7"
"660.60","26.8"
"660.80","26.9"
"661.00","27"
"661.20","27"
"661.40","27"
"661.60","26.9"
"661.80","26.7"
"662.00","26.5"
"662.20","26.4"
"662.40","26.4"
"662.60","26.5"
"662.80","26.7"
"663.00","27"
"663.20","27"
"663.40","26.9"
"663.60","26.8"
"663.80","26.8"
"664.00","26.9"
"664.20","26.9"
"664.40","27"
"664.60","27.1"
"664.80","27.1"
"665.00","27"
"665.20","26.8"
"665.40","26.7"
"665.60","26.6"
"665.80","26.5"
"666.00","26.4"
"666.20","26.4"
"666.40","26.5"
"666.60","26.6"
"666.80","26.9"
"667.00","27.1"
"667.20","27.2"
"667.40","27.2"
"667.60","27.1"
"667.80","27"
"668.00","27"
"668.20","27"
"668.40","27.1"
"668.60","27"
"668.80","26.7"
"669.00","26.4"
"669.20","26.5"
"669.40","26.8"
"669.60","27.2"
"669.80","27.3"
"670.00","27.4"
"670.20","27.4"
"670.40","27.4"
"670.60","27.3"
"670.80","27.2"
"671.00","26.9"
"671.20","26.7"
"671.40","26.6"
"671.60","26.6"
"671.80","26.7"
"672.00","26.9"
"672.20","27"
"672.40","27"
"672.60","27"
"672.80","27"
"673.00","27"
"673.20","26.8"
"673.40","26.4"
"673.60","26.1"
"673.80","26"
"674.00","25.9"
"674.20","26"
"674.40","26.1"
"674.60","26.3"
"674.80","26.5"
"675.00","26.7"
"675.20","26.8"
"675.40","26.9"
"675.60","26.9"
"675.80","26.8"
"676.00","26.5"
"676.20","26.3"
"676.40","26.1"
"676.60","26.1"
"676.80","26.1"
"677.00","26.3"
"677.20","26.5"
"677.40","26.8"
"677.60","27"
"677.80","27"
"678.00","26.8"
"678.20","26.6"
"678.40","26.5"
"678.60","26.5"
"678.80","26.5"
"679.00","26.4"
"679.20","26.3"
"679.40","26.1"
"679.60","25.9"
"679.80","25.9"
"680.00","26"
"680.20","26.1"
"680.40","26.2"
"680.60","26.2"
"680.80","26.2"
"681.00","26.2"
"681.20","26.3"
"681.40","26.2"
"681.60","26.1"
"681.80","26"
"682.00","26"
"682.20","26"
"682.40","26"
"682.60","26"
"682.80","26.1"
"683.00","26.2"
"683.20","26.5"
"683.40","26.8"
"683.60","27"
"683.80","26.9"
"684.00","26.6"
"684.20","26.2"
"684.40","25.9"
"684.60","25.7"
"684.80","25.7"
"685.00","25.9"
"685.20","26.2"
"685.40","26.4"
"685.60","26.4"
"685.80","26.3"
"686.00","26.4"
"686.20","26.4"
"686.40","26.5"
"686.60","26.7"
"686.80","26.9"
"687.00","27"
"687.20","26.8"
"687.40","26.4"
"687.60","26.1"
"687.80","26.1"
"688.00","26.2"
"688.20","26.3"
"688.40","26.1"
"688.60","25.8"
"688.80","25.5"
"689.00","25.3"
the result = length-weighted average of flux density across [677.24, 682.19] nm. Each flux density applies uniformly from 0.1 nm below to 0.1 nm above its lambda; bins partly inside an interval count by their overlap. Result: 26.3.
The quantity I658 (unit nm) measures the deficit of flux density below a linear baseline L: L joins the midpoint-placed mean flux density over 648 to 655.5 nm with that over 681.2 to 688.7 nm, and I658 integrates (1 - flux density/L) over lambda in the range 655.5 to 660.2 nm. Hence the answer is 0.23 nm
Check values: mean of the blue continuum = 27.6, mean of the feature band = 26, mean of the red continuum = 26.3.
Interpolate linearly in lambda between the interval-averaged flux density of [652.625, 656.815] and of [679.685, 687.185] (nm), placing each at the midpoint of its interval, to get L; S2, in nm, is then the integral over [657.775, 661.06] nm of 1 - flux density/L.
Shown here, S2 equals -0.05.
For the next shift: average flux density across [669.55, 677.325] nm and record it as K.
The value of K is 26.7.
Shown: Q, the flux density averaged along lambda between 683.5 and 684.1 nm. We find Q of 26.8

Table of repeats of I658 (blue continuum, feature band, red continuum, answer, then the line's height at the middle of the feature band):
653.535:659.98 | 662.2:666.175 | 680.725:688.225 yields -0.05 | 26.5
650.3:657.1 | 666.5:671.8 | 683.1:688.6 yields -0.06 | 26.7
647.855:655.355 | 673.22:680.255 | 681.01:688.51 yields 0.06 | 26.6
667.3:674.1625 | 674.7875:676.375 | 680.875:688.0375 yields 0.00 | 26.7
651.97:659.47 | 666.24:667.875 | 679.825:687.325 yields -0.02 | 26.6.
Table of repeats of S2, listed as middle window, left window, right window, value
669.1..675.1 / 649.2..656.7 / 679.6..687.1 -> -0.03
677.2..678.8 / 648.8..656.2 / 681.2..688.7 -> -0.01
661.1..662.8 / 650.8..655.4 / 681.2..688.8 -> 0.04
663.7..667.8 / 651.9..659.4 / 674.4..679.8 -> -0.03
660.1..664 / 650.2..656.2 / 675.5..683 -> 0.05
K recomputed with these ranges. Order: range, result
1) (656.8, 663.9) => 26.7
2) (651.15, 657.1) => 26.8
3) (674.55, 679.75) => 26.5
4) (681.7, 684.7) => 26.3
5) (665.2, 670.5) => 26.9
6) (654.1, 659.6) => 26.4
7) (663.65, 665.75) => 26.9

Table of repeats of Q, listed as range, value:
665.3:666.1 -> 26.5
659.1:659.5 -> 27.3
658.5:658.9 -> 27.2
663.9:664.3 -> 26.9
